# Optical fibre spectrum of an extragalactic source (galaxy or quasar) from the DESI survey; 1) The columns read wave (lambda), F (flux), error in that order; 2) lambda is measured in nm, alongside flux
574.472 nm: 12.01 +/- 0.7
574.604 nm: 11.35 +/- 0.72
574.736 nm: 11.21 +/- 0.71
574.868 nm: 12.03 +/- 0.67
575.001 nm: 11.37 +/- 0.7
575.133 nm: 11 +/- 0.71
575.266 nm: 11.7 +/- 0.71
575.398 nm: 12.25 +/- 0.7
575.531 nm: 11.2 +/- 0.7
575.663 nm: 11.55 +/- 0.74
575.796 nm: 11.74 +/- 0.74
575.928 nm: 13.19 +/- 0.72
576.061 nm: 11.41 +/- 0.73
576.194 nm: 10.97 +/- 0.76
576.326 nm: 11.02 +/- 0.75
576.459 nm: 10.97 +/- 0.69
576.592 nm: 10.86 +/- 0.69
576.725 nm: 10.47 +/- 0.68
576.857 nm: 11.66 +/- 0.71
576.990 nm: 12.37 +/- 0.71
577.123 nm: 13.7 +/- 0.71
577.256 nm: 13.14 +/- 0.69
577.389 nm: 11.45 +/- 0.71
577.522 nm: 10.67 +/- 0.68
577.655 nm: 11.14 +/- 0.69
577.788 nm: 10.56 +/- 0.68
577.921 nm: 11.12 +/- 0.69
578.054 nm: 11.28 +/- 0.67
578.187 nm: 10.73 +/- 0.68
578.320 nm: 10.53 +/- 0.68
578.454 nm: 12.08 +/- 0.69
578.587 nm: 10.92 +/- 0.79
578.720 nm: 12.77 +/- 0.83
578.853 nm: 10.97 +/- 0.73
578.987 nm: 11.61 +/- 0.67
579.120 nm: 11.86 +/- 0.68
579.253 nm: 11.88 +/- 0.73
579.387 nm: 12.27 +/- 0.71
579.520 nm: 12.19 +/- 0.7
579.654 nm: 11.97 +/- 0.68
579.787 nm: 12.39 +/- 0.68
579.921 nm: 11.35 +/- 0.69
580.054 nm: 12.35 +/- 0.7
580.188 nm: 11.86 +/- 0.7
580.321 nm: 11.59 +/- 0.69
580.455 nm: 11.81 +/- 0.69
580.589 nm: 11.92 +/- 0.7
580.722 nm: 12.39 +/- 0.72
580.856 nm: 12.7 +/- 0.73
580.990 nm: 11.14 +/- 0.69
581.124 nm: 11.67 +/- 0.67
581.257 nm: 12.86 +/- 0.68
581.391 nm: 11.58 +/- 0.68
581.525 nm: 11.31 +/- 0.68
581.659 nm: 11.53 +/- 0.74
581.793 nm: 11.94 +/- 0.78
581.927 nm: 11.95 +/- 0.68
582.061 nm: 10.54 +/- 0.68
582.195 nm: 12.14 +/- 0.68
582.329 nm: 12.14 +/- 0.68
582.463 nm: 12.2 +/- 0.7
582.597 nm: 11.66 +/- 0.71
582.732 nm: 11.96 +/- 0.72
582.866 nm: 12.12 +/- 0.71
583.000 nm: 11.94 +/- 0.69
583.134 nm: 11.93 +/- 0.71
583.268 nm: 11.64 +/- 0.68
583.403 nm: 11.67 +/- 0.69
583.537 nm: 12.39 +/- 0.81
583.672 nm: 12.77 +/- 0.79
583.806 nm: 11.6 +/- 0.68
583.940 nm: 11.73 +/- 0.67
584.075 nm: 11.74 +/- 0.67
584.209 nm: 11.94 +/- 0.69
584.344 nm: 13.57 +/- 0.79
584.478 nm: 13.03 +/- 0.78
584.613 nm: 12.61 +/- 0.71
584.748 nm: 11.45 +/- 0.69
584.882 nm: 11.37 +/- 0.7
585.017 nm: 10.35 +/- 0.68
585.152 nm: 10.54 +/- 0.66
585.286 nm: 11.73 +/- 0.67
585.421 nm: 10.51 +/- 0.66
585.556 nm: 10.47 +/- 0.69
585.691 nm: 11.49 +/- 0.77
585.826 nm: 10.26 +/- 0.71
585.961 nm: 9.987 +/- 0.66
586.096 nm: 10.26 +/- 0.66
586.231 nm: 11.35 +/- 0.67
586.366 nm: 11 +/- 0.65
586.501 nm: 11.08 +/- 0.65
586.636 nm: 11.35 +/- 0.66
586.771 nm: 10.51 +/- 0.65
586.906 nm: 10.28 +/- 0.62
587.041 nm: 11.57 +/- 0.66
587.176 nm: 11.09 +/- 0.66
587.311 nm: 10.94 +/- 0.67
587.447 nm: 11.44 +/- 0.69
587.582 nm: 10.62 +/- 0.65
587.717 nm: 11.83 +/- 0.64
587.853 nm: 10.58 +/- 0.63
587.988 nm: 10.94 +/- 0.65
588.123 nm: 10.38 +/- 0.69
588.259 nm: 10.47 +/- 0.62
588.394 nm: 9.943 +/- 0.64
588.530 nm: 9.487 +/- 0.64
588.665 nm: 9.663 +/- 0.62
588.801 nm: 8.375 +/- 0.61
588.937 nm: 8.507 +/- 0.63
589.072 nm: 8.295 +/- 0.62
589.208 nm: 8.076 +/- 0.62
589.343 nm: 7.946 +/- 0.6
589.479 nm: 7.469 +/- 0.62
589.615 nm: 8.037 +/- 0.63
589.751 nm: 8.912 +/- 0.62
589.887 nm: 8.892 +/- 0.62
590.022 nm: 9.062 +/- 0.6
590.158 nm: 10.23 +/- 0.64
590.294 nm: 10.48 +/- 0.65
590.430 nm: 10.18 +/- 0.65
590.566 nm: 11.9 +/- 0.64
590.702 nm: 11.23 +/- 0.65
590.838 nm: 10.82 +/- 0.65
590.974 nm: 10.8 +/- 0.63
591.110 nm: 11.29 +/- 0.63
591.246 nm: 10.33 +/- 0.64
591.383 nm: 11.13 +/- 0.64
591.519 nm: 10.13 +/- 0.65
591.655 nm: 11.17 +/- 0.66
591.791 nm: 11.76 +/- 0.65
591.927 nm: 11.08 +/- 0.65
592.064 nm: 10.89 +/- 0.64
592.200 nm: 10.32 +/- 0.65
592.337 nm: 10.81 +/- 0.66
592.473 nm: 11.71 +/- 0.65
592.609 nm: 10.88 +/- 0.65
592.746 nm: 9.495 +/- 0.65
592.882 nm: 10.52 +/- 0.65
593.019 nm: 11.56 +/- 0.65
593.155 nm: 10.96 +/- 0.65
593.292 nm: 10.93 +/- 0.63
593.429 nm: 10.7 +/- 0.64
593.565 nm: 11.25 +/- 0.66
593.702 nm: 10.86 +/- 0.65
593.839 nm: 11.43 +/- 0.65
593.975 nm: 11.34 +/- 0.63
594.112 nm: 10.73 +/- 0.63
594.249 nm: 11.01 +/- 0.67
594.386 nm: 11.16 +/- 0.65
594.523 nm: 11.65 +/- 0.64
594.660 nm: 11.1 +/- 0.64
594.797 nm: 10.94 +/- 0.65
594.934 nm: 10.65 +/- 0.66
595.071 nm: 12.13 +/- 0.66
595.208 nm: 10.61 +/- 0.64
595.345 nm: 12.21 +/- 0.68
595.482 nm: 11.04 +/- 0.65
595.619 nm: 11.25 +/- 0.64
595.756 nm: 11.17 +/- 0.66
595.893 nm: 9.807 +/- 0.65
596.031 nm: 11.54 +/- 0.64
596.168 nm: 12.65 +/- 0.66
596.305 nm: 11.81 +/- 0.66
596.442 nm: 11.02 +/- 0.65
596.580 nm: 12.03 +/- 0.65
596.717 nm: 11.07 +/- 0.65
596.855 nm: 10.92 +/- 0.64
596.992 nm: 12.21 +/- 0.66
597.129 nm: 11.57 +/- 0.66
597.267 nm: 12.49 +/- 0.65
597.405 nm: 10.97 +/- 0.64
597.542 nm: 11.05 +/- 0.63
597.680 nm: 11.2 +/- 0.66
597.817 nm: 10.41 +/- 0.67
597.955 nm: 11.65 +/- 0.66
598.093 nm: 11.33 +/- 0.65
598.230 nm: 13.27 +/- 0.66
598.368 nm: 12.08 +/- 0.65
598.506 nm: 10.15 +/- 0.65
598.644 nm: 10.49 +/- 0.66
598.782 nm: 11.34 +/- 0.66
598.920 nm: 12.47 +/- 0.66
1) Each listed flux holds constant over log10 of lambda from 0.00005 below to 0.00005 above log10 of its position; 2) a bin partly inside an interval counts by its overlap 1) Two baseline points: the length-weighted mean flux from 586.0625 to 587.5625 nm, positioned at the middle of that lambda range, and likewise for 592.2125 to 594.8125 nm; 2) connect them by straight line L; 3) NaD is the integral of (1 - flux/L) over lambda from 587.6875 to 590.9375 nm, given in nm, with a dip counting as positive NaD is 0.40 nm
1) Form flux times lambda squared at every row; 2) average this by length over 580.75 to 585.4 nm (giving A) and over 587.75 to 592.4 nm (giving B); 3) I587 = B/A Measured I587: 0.86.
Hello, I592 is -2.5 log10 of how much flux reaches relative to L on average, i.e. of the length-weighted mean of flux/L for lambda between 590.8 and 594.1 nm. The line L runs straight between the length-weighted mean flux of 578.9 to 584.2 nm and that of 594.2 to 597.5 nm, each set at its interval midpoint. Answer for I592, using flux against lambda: 0.06 mag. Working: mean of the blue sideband 11.9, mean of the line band 10.9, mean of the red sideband 11.4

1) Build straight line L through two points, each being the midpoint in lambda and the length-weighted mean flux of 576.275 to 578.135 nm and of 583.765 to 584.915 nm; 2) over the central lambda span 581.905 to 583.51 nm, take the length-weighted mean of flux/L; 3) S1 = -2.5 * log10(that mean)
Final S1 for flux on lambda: 0.014 mag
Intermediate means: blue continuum 11.5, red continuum 12.2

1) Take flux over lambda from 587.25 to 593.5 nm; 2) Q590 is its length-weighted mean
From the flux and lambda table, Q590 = 10.2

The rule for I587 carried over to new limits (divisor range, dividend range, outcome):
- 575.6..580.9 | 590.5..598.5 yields 1.01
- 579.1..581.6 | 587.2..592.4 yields 0.87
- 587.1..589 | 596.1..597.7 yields 1.16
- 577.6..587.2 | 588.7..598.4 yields 0.97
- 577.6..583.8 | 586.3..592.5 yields 0.90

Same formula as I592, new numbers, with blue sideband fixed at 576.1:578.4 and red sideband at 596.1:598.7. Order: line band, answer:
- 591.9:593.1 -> 0.06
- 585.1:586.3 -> 0.07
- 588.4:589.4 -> 0.29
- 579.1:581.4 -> -0.06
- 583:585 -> -0.06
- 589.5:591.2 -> 0.14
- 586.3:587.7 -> 0.04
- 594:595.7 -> 0.03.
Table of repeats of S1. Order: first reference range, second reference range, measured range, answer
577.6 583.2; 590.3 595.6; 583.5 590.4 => 0.08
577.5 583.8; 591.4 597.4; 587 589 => 0.11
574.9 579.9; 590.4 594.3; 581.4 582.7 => -0.03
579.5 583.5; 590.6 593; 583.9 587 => 0.02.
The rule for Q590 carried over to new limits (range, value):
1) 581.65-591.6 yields 10.8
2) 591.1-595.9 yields 11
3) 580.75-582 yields 11.9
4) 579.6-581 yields 12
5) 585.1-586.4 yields 10.8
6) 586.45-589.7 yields 9.94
